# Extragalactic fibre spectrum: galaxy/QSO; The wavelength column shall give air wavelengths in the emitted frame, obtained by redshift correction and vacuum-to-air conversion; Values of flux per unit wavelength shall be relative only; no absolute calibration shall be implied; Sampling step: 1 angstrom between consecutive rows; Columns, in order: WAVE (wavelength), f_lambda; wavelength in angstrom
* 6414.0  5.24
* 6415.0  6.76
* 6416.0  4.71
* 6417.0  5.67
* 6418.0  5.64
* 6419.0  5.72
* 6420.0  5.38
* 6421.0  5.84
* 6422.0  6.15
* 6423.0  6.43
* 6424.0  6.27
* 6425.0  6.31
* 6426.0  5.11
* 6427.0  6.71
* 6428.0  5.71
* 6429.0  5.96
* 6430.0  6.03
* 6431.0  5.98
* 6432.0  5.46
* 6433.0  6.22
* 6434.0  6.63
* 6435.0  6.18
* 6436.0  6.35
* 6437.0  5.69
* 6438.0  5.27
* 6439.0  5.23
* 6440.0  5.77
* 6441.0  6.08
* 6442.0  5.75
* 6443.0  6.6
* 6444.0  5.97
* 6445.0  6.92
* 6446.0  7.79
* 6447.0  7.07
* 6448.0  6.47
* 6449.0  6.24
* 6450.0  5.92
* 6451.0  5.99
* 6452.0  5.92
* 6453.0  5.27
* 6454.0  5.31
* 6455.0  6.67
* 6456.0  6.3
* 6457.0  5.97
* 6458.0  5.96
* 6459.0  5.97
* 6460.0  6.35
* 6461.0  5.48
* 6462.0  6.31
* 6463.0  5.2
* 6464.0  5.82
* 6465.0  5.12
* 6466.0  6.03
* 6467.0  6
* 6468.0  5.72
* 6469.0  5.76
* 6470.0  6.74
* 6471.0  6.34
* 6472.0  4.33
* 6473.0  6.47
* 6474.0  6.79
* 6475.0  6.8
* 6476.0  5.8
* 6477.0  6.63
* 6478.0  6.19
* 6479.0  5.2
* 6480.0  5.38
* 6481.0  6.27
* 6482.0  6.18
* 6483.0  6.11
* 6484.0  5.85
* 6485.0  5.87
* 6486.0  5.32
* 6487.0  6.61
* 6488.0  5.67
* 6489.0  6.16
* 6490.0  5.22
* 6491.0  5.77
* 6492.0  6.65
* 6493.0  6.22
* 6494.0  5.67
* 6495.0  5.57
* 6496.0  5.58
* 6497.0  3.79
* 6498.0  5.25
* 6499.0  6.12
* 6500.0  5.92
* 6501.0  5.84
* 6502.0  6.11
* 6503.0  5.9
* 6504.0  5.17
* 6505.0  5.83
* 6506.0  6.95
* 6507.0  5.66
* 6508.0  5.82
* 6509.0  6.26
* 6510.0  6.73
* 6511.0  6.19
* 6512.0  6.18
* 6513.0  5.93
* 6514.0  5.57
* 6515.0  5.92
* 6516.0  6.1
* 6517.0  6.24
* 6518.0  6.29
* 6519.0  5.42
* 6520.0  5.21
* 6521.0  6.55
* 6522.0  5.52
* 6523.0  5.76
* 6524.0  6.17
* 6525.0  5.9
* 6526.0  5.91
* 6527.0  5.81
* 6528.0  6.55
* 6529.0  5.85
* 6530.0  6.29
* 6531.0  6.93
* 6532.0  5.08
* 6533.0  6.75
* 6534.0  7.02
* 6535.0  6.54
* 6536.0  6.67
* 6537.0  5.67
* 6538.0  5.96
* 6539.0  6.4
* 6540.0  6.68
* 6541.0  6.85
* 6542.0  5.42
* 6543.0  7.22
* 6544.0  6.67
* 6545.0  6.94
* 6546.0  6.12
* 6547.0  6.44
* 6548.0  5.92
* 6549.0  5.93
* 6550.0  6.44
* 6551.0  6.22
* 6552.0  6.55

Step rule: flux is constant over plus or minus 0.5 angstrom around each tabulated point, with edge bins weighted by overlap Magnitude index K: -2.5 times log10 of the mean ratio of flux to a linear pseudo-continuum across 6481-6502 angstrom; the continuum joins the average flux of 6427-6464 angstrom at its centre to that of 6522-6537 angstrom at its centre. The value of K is 0.06 mag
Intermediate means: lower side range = 6.06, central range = 5.79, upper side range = 6.19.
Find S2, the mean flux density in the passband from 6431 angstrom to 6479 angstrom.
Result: 6.05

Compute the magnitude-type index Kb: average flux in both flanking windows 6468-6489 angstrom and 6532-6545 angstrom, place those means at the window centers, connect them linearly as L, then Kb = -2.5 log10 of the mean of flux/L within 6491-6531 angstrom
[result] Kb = 0.06 mag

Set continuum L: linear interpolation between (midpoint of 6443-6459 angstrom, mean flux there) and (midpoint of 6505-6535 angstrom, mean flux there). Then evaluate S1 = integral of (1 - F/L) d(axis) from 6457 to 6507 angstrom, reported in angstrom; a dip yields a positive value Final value 2.5 angstrom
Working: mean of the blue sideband 6.25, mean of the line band 5.88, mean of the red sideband 6.09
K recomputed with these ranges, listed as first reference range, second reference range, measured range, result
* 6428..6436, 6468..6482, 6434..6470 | 0.004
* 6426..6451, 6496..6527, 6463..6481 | 0.014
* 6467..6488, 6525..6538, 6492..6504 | 0.081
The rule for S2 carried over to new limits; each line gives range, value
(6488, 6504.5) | 5.68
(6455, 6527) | 5.91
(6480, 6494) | 5.96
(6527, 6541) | 6.34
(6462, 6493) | 5.94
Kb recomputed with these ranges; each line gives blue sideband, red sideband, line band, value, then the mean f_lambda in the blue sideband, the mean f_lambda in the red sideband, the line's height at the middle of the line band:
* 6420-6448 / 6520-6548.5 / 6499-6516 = 0.04 mag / 6.12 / 6.25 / 6.22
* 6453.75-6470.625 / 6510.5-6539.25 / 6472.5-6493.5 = -0.01 mag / 5.94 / 6.08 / 5.98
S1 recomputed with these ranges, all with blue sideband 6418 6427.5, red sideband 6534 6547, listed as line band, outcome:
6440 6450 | -0.7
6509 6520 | 0.6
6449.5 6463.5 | 0.5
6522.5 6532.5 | 0.6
